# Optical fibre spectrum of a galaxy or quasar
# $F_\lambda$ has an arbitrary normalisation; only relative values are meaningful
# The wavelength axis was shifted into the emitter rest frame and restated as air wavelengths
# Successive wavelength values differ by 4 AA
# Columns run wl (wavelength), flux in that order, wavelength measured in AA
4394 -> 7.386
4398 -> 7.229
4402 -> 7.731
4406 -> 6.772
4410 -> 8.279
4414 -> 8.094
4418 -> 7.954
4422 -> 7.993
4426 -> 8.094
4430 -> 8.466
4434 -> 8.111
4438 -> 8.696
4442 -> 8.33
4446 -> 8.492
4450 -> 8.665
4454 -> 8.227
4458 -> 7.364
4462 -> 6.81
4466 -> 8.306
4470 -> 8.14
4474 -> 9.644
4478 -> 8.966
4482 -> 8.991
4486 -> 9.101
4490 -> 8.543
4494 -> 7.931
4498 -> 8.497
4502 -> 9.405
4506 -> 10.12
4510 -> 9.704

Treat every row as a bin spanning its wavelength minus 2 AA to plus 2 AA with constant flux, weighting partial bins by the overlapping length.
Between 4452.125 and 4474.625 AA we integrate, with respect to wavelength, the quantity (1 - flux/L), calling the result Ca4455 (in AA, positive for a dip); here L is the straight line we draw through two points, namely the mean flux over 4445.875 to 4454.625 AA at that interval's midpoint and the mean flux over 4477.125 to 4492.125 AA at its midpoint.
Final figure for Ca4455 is 1.7 AA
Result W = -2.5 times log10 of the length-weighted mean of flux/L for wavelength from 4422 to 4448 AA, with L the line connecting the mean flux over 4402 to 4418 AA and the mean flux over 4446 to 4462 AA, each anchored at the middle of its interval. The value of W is -0.061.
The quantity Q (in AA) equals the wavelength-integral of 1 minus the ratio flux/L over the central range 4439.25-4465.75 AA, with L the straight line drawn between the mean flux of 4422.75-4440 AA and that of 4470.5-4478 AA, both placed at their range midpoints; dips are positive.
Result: 2.1 AA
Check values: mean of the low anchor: 8.32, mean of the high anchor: 9.16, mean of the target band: 8.02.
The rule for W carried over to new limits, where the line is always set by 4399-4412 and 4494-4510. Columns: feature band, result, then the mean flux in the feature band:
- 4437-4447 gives -0.04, 8.49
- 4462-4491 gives 0.01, 8.68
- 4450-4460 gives 0.06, 7.97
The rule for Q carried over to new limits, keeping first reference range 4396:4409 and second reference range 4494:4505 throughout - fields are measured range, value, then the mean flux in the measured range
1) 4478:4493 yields -0.3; 8.83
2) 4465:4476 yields -0.4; 8.73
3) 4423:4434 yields -0.7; 8.22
